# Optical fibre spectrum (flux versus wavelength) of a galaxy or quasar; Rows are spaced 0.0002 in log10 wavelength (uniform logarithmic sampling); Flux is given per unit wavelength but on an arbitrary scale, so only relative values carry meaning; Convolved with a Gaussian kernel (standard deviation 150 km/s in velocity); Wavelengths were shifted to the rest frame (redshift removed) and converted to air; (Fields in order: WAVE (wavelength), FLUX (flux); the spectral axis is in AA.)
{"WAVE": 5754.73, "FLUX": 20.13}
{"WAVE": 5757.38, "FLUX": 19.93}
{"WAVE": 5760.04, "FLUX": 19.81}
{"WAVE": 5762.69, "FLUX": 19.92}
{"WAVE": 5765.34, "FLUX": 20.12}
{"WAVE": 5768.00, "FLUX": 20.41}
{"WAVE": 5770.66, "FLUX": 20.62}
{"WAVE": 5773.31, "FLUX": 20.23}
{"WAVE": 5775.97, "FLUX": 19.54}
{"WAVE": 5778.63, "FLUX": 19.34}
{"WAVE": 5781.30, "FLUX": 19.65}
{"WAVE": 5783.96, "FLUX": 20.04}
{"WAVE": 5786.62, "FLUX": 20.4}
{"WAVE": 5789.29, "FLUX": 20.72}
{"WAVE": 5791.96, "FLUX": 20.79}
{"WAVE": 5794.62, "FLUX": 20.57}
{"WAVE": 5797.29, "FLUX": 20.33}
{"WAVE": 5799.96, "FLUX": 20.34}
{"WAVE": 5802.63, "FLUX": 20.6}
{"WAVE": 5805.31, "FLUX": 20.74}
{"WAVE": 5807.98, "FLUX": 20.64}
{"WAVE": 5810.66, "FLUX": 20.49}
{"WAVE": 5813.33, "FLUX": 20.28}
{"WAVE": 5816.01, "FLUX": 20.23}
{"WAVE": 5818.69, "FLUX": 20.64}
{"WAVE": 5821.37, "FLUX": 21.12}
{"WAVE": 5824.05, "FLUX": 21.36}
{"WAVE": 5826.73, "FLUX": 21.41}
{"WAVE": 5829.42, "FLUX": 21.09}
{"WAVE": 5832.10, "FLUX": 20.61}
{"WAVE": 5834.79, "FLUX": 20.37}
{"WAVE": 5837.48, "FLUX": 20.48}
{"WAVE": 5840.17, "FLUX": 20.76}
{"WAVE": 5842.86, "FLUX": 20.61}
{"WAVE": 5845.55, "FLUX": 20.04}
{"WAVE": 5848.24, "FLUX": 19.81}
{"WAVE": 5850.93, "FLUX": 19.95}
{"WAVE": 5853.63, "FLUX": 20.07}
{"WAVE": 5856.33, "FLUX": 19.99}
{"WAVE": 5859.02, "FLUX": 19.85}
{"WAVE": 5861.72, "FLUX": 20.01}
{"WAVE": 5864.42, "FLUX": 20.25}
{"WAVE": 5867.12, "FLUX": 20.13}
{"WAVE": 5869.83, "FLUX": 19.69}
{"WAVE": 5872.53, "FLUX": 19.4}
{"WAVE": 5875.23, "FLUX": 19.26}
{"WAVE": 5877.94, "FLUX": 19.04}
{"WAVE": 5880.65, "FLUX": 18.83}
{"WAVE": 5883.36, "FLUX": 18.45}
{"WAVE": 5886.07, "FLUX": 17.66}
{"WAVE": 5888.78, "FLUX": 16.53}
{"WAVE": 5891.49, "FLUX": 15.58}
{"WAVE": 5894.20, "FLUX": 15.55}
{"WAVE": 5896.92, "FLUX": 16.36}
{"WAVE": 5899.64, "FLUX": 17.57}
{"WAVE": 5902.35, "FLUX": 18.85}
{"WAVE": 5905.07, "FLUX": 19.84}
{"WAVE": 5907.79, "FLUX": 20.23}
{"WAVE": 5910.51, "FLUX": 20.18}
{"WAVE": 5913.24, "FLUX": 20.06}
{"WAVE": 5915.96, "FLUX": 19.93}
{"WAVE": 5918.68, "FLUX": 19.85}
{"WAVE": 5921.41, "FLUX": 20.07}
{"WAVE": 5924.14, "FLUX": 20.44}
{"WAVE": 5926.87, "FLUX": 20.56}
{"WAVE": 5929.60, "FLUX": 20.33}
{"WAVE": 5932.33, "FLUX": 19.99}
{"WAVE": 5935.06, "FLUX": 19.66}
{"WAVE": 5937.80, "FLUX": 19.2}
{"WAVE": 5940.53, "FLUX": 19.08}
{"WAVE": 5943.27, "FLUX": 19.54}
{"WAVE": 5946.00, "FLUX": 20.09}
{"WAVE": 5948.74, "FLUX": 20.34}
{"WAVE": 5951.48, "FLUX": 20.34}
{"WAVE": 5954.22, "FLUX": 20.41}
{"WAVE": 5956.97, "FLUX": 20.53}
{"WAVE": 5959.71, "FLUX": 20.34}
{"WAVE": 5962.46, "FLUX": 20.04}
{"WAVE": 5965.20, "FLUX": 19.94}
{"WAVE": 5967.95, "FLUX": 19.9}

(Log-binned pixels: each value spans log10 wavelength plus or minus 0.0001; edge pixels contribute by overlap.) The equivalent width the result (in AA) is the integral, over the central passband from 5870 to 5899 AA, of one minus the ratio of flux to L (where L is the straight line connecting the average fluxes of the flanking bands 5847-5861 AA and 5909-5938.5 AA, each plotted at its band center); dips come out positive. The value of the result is 3.2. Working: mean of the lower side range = 19.9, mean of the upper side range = 20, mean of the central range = 17.7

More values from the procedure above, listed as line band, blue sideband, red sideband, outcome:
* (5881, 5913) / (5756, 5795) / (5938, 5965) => 3.3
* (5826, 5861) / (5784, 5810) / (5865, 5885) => -1.0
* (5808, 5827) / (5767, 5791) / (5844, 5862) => -0.7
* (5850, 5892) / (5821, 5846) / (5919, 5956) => 2.9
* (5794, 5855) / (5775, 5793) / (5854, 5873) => -1.7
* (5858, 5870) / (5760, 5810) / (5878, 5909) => -1.0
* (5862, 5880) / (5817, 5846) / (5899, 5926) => 0.6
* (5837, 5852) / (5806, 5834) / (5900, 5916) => 0.2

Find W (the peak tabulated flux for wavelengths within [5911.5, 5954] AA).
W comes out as 20.56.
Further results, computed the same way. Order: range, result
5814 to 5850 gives 21.41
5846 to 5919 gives 20.25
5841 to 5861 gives 20.61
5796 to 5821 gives 20.74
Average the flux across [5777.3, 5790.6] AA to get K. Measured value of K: 20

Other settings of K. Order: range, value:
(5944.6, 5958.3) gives 20.3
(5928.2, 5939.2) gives 19.8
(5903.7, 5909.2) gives 20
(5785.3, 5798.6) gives 20.6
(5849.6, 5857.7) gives 20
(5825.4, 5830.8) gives 21.2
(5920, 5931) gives 20.3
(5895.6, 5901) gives 17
